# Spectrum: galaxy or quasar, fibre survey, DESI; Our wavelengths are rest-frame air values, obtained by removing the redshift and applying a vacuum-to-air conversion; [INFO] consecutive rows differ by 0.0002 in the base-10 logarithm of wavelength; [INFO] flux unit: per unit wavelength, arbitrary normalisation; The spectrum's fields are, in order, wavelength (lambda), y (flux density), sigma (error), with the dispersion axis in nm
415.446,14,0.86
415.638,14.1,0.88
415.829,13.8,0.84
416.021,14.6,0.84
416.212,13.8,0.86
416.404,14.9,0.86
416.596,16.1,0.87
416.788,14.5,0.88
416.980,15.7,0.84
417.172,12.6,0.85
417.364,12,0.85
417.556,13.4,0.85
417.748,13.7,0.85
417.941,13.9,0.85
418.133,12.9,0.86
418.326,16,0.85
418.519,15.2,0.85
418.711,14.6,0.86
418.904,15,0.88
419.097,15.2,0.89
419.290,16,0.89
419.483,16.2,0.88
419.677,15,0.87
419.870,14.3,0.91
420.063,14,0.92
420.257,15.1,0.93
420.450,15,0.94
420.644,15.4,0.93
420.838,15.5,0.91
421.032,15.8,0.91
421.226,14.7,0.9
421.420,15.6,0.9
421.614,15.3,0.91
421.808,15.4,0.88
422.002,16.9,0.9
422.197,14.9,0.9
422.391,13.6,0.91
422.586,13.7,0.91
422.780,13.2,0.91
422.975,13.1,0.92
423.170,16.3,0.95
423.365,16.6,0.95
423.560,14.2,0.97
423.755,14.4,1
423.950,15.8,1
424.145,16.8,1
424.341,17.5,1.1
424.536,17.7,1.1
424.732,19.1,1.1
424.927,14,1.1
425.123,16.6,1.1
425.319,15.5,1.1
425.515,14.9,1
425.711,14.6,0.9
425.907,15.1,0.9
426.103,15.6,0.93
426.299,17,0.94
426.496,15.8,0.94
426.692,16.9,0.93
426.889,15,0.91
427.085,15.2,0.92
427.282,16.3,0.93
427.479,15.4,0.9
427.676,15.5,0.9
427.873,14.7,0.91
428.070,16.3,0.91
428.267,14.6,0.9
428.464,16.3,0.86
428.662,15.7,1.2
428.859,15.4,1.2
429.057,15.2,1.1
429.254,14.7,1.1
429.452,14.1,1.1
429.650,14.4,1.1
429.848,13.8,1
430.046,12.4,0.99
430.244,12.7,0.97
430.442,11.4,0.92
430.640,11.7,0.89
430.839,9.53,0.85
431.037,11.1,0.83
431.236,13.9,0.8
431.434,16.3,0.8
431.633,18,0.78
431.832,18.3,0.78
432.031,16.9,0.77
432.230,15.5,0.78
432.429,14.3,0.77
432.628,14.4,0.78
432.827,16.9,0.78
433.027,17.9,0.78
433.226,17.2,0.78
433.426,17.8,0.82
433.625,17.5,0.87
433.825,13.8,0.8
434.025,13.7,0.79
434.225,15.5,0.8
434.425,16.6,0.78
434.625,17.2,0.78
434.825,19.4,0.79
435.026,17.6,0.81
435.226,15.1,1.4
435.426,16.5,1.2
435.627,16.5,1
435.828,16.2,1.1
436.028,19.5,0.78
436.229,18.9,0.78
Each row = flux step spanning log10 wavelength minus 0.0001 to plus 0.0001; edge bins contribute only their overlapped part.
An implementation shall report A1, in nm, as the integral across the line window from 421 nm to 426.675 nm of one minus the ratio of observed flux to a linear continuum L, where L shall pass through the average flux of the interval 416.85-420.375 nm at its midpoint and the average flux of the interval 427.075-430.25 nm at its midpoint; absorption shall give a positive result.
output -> -0.31 nm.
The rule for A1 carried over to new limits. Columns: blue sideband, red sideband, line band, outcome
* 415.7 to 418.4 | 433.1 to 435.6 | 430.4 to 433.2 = 0.23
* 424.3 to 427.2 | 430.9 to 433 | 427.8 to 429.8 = 0.08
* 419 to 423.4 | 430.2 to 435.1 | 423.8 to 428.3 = -0.21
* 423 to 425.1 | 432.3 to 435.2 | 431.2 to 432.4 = -0.01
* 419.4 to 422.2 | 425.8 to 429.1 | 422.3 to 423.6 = 0.08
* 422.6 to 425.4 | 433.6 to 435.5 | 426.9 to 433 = 0.48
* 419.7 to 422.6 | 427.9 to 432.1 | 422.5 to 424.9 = -0.13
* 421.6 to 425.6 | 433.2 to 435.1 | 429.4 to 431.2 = 0.43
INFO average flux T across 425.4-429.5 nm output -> 15.5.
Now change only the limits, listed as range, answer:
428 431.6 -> 13.9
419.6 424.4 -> 15.1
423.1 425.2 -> 16.3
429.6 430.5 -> 12.9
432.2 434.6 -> 16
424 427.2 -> 16.1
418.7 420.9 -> 15.1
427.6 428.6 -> 15.5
